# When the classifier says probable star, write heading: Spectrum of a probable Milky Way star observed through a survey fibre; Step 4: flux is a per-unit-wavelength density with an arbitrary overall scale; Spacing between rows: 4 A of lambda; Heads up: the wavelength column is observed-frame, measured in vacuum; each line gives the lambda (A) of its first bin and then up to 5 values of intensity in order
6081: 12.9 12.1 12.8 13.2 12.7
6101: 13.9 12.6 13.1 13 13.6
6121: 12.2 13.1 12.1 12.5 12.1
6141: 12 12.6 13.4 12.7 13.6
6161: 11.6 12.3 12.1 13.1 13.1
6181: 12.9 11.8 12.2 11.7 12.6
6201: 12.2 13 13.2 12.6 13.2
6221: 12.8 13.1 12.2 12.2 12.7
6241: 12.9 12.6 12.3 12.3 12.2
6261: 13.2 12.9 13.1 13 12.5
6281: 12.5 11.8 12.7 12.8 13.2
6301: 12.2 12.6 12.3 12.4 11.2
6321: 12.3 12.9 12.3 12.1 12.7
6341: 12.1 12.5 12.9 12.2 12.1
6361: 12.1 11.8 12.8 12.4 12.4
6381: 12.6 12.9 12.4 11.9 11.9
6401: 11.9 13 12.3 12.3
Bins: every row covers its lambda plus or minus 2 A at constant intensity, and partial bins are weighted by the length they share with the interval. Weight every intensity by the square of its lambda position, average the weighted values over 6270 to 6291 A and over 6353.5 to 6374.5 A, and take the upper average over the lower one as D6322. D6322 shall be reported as 1.00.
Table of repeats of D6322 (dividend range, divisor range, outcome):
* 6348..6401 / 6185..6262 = 1.03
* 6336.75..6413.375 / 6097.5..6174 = 1.05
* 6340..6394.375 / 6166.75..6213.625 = 1.04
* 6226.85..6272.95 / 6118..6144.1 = 1.06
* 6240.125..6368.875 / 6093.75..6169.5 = 1.04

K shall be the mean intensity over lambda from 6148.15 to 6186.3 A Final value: 12.7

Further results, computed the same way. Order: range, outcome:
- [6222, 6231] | 12.7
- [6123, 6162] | 12.6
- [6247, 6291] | 12.6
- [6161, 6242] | 12.6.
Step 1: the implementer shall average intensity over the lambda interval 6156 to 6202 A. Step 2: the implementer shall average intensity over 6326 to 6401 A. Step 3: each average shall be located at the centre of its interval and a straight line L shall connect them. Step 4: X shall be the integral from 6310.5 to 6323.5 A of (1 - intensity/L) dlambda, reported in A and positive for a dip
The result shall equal 0.36 A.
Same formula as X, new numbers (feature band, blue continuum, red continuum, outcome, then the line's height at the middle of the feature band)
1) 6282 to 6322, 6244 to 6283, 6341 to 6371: 0.5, 12.5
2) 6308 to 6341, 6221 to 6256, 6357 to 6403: 0.3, 12.4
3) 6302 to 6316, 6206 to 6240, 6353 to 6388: 0.2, 12.5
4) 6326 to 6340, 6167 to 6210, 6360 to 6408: 0.0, 12.4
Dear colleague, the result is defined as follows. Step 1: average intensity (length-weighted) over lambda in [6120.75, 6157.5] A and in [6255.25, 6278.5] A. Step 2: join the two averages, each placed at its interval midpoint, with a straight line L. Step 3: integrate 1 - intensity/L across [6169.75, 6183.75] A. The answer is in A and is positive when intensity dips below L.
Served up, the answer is -0.2 A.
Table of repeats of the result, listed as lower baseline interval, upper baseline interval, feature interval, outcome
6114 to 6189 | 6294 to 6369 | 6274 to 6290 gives 0.03 A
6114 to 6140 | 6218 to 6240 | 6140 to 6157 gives -0.30 A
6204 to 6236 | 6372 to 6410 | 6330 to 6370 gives 0.49 A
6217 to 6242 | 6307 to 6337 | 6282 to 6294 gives 0.00 A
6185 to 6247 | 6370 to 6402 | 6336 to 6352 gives -0.16 A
